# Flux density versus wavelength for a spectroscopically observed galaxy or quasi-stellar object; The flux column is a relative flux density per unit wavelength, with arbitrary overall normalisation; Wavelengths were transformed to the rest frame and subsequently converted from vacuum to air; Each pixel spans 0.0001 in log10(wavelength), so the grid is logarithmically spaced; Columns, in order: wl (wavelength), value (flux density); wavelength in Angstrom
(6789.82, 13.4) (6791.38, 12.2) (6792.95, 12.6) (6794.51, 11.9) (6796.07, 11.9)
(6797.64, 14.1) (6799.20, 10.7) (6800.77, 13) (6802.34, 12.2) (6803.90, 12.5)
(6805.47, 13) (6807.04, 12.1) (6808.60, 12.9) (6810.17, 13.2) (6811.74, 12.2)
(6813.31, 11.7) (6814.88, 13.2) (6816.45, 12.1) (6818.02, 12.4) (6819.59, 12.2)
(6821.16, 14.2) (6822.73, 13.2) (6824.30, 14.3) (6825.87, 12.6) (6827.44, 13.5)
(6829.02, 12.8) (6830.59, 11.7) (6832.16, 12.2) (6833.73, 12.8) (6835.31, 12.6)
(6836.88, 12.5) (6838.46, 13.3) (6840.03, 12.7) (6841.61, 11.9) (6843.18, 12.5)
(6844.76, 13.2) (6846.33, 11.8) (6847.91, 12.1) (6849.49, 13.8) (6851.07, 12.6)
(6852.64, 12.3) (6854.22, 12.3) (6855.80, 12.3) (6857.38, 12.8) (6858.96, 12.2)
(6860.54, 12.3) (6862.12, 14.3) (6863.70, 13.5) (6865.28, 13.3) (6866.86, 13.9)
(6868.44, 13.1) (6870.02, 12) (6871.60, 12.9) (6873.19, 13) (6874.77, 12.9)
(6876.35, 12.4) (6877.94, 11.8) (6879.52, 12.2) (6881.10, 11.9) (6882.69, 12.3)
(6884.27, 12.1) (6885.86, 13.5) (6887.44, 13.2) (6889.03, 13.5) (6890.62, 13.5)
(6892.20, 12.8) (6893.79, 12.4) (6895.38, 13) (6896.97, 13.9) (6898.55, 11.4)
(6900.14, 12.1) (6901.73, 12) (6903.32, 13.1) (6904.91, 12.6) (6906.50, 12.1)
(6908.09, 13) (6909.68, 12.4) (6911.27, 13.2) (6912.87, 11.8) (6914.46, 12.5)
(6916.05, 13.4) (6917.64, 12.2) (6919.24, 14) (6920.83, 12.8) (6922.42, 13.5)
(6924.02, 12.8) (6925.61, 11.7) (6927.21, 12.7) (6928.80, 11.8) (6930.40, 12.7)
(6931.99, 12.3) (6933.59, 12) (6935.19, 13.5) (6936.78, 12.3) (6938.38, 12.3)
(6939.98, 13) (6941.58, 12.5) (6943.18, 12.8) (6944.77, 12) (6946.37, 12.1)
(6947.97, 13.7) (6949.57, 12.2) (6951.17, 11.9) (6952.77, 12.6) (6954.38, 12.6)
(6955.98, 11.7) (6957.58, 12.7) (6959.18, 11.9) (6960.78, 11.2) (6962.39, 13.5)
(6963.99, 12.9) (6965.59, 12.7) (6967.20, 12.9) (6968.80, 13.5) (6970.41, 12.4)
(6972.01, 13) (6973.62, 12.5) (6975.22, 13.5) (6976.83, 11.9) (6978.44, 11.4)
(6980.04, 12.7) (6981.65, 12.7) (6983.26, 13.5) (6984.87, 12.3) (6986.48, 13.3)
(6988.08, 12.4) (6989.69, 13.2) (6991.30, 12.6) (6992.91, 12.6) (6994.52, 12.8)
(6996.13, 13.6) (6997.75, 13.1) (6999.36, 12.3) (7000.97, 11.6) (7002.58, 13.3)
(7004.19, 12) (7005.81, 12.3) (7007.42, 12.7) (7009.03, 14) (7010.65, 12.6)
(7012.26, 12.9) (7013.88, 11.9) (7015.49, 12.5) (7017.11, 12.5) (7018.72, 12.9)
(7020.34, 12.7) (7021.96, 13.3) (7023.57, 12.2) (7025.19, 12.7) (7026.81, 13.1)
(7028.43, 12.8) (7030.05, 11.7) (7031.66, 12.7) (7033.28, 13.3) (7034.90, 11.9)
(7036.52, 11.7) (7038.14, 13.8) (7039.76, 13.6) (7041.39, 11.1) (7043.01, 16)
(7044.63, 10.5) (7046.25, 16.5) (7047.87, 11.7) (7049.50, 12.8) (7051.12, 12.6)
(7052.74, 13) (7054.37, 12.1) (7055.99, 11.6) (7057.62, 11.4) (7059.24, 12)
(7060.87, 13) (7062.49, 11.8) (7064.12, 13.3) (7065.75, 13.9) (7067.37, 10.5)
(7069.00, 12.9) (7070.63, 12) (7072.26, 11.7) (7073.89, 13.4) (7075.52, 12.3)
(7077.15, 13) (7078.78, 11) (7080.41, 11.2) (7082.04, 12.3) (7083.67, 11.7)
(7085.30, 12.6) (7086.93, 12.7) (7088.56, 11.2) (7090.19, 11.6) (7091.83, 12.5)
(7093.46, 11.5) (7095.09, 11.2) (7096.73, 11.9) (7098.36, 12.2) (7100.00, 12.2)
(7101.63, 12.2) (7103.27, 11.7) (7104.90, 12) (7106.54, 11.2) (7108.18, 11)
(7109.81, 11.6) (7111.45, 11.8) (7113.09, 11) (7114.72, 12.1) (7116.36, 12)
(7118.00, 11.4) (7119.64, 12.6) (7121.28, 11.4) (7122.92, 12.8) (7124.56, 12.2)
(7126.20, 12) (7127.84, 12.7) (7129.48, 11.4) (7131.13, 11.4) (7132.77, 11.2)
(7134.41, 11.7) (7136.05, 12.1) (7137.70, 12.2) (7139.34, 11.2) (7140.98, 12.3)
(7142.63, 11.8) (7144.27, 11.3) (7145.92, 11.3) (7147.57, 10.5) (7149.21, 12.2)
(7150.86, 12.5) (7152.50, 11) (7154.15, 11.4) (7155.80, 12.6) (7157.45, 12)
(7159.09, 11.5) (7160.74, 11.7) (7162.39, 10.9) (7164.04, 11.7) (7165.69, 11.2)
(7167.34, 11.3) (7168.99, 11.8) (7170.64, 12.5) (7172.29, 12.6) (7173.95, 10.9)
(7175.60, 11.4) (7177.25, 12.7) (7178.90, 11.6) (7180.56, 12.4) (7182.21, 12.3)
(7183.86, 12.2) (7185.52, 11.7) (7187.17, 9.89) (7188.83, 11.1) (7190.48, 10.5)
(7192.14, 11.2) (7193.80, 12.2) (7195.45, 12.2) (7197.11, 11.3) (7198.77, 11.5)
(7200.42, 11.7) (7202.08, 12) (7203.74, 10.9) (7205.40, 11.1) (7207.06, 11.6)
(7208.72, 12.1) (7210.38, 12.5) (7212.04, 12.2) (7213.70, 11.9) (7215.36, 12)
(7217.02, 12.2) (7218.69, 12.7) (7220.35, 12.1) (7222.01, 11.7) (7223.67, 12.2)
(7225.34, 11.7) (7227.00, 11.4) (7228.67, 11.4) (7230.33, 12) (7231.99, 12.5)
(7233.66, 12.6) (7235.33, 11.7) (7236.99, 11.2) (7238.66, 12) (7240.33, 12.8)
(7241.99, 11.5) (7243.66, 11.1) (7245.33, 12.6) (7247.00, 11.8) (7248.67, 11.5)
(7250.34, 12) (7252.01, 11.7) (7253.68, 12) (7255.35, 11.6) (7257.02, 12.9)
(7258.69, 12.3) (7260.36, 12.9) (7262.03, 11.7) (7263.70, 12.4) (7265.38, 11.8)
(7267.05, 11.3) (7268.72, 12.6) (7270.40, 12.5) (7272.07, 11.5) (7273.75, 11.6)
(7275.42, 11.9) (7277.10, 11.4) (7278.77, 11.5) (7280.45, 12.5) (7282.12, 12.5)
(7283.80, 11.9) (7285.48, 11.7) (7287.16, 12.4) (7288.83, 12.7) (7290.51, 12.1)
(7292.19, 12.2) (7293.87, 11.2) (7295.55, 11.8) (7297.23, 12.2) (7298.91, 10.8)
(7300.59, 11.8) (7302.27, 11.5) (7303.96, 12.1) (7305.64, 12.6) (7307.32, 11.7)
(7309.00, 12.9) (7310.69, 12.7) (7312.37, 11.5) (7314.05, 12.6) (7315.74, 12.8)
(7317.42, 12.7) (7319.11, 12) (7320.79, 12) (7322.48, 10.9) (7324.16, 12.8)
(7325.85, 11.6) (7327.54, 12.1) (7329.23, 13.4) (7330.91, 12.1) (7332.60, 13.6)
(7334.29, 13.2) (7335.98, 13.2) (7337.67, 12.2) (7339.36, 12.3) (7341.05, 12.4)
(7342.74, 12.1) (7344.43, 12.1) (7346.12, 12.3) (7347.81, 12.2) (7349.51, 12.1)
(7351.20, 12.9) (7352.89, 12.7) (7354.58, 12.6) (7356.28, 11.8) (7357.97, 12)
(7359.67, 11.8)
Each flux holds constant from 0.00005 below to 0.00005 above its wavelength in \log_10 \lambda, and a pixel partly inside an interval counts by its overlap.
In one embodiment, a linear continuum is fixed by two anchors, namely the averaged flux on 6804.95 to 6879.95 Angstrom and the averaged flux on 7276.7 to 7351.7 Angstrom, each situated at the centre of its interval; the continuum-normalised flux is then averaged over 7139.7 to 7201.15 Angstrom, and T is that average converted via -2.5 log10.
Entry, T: 0.07 mag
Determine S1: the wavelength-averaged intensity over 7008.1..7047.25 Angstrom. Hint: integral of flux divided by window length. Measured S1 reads 12.9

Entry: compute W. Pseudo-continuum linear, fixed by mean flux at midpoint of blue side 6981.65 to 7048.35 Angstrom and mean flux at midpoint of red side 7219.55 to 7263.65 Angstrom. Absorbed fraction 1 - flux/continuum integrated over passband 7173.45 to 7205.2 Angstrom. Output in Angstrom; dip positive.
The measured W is 1.6 Angstrom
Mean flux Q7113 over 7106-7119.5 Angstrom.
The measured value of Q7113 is 11.6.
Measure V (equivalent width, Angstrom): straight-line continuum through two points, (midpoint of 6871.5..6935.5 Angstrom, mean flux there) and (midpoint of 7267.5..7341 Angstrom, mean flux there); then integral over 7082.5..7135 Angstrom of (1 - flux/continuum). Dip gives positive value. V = 2.4 Angstrom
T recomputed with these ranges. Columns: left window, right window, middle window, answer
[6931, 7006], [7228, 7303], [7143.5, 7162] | 0.05 mag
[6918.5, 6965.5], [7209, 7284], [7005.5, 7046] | -0.03 mag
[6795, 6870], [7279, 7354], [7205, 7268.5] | 0.03 mag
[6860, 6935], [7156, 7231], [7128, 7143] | 0.02 mag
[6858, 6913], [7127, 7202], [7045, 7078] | -0.04 mag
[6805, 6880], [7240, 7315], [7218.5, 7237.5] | 0.01 mag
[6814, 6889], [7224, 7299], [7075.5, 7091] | 0.03 mag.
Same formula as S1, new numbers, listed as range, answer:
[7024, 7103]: 12.4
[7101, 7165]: 11.7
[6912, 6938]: 12.6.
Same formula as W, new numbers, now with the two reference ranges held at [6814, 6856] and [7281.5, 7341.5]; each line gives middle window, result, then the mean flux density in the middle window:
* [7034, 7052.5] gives -0.64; 12.9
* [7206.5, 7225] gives 0.33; 12.1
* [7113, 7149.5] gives 1.84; 11.8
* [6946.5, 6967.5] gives 0.18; 12.5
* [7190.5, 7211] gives 1.17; 11.6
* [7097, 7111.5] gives 0.78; 11.8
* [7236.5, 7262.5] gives 0.63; 12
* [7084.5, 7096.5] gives 0.53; 11.9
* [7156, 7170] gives 0.91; 11.6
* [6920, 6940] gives 0.09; 12.6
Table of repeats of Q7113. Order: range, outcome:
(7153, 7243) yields 11.8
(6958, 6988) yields 12.7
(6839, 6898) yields 12.8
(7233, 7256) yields 11.9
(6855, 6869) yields 13.1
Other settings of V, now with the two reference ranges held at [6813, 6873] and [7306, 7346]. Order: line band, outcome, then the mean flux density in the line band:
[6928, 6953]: 0.4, 12.5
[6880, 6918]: 0.2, 12.7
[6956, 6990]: 0.1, 12.6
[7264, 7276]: 0.5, 11.9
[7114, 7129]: 0.5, 12.1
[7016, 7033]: -0.1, 12.7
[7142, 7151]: 0.7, 11.5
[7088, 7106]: 1.1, 11.8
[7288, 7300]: 0.5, 11.9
